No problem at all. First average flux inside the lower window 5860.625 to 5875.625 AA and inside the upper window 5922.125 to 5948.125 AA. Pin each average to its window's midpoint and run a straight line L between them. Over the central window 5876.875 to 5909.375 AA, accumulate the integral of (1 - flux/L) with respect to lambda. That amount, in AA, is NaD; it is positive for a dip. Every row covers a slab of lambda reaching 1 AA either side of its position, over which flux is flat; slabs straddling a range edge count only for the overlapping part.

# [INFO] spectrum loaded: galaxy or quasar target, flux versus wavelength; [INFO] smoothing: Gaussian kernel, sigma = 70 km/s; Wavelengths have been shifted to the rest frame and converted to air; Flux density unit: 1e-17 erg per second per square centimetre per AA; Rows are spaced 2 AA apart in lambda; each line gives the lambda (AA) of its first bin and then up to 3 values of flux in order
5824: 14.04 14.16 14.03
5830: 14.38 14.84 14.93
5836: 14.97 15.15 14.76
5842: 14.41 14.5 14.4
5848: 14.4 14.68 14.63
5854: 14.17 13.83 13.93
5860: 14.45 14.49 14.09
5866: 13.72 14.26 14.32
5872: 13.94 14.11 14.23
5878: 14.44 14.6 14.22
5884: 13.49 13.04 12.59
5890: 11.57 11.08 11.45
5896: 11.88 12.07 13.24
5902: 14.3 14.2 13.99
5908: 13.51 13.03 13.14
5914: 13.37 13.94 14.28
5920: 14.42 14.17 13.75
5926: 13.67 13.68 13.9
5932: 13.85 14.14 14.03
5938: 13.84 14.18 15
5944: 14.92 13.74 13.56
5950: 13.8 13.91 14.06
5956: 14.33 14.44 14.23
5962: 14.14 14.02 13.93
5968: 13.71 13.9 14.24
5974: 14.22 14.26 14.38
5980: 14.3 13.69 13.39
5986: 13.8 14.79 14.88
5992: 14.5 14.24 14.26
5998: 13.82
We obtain 2.3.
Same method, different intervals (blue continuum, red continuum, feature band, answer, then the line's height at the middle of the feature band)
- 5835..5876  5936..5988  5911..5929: 0.47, 14.2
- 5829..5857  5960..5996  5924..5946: 0.30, 14.3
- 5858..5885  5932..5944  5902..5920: 0.59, 14.2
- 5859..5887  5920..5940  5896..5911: 0.68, 14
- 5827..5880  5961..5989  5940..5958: -0.07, 14.1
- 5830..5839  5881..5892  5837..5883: -1.57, 13.9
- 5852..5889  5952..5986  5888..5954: 2.33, 14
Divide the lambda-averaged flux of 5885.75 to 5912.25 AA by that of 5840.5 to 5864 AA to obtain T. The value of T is 0.9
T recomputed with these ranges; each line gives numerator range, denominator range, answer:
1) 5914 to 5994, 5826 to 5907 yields 1.01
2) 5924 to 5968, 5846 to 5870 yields 0.99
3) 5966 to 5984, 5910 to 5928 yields 1.02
